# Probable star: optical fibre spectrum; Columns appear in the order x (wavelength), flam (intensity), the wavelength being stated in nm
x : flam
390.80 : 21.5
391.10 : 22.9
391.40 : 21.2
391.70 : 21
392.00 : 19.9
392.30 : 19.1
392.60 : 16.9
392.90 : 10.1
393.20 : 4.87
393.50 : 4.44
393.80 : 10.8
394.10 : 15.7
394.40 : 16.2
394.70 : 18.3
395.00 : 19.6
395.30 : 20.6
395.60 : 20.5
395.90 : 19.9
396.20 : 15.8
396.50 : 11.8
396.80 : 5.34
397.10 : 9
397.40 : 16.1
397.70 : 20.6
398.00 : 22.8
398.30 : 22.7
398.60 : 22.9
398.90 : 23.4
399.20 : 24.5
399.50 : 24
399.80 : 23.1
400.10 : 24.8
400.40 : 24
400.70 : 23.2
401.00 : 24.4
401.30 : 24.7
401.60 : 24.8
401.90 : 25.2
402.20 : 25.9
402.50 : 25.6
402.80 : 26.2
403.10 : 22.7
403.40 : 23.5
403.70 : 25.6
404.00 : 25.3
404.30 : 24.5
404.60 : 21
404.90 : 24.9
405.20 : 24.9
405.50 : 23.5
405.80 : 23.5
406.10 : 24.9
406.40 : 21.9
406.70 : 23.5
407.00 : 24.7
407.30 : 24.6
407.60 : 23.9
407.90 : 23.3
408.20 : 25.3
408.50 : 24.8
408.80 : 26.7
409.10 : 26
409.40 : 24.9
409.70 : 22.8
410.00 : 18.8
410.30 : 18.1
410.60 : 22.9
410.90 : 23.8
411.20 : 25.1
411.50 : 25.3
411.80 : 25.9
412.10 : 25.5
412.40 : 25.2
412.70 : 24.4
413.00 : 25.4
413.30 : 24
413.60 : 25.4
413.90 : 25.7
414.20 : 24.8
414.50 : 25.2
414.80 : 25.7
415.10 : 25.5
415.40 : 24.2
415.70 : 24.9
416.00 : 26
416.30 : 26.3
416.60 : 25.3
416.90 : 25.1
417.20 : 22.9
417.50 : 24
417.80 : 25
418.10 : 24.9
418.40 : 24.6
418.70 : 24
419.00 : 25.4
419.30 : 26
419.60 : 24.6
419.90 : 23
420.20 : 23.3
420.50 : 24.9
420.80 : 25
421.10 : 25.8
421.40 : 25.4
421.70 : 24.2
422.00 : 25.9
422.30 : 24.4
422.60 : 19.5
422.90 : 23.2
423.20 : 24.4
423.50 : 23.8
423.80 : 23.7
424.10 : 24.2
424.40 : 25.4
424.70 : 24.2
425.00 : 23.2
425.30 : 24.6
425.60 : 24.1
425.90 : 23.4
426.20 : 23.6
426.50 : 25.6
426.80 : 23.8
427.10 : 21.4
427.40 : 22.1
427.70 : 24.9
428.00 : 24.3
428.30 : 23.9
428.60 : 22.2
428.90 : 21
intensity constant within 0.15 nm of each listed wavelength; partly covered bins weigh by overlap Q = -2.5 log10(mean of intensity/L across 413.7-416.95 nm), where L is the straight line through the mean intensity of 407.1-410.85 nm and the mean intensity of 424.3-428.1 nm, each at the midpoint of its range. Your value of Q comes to -0.07 mag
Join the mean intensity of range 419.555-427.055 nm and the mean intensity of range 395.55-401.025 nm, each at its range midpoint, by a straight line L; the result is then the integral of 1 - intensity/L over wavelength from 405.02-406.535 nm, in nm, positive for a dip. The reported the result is -0.19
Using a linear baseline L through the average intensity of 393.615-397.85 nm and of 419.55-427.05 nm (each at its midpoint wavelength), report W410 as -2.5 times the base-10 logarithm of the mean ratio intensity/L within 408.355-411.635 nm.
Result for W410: -0.18 mag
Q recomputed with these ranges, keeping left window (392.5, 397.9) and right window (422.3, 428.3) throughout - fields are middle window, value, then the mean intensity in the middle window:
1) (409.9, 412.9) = -0.21 mag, 23.6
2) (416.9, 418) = -0.14 mag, 24.2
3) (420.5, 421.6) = -0.13 mag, 25.3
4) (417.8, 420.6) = -0.13 mag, 24.5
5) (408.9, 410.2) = -0.22 mag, 23.1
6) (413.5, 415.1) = -0.24 mag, 25.4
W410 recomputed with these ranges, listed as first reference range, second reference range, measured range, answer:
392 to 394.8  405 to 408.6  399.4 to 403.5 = -0.235 mag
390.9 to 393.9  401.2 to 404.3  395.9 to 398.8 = 0.202 mag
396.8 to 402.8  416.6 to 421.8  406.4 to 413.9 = -0.027 mag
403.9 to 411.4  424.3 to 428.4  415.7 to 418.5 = -0.049 mag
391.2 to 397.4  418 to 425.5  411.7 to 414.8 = -0.173 mag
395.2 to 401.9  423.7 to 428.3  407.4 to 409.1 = -0.149 mag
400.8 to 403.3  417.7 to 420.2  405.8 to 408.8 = 0.026 mag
